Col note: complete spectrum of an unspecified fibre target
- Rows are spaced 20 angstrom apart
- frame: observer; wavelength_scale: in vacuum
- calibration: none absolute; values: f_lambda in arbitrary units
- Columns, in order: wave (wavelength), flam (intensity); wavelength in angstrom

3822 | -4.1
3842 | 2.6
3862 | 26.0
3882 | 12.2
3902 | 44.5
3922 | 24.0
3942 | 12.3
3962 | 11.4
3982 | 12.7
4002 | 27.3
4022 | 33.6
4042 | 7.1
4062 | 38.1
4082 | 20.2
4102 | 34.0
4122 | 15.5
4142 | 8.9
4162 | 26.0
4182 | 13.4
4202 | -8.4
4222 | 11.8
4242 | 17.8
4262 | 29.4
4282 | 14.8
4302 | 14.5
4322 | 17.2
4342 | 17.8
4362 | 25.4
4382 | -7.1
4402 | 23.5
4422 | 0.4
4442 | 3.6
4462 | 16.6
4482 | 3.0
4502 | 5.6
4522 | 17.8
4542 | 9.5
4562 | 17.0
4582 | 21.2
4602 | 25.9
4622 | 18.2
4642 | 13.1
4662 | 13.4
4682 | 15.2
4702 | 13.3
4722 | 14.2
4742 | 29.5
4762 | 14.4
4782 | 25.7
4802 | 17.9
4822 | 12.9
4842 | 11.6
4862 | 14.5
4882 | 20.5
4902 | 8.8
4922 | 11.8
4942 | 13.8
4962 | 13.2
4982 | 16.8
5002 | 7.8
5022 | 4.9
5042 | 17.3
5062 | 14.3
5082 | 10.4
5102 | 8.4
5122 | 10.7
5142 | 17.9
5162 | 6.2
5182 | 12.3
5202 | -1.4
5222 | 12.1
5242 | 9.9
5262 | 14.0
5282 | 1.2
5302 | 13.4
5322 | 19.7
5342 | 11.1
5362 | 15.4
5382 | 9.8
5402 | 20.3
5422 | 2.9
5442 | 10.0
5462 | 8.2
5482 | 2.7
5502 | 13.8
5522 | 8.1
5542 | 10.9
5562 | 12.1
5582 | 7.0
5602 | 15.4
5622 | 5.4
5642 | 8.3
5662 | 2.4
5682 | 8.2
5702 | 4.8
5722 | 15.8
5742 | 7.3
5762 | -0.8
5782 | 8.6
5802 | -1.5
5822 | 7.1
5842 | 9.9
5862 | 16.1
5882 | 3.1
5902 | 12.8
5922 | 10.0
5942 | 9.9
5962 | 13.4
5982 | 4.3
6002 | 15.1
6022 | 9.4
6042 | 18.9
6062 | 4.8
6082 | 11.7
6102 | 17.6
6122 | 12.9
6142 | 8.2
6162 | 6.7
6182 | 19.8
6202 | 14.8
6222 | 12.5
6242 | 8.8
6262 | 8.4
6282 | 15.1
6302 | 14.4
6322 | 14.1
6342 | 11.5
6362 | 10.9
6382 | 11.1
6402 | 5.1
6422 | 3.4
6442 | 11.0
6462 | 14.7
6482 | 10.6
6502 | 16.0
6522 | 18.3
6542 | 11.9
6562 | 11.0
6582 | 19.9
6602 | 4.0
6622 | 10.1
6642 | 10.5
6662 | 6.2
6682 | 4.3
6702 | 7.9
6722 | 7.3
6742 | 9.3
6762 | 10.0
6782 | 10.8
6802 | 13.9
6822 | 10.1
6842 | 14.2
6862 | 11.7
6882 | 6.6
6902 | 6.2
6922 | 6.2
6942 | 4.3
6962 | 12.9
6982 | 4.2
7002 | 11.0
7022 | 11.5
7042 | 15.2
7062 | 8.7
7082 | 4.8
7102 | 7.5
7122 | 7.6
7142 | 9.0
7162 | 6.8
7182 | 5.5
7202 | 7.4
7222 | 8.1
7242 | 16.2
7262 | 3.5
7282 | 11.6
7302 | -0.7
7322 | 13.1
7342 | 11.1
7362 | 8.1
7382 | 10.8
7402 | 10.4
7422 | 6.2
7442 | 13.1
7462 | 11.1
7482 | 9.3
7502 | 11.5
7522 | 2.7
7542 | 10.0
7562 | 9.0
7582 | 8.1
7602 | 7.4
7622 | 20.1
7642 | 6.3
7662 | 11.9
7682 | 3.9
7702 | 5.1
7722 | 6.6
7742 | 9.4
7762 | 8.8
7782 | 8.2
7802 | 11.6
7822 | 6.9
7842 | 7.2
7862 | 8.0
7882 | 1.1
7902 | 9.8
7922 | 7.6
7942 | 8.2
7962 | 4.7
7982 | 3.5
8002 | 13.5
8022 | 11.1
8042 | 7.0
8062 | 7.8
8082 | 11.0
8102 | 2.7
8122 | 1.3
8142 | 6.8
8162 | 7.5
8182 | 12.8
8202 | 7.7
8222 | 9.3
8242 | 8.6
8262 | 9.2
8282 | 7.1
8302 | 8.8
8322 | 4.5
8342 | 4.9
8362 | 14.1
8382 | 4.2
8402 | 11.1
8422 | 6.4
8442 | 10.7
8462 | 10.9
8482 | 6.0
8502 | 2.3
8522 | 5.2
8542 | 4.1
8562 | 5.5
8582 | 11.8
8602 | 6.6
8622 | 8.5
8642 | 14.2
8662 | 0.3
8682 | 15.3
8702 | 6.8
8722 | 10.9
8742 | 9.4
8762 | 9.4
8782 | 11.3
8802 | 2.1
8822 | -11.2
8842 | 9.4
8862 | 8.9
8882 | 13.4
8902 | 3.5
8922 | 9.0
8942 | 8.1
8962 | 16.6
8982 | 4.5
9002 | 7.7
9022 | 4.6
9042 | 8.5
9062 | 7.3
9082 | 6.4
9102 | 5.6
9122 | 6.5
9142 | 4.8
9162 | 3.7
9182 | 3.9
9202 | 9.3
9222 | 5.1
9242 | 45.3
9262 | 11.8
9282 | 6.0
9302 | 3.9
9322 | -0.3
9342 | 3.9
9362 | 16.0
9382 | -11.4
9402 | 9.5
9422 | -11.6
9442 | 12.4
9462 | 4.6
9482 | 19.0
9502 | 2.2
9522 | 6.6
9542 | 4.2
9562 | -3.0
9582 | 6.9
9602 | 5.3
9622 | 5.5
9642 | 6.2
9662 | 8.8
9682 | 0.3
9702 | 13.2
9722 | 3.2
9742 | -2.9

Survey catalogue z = 1.480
